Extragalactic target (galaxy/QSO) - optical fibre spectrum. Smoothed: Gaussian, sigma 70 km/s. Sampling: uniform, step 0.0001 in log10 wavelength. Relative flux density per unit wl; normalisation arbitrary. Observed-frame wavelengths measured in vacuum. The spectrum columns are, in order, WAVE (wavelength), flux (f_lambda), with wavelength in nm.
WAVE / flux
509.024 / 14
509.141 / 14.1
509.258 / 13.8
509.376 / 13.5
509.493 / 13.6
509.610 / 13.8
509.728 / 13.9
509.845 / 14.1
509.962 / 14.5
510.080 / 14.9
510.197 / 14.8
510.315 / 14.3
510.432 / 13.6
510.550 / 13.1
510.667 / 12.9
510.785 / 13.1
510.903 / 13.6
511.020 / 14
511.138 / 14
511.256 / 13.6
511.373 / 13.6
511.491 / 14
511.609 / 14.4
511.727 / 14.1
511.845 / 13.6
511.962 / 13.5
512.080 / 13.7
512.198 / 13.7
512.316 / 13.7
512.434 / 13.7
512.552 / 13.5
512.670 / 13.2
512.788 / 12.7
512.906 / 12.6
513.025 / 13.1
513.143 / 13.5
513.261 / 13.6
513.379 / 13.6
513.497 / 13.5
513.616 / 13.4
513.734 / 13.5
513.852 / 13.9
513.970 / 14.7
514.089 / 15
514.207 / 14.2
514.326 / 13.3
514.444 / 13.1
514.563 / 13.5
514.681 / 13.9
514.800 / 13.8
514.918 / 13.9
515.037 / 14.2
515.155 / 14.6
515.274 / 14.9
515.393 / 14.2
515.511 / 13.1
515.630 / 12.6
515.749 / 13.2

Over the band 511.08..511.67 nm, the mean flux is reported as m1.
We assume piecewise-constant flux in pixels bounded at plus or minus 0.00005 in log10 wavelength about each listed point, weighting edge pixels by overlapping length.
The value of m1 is 13.9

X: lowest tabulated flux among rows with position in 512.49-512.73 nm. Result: 13.2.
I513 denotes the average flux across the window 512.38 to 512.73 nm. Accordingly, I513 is 13.5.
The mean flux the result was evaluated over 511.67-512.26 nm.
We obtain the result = 13.7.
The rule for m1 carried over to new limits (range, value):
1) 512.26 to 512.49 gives 13.7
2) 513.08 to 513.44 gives 13.6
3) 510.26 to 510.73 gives 13.5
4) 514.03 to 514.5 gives 13.9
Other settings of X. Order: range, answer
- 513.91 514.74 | 13.1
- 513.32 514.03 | 13.4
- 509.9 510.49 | 13.6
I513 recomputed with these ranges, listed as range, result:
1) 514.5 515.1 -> 13.9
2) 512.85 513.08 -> 12.8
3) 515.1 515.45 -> 14.5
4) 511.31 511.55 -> 13.8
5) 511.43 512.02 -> 13.9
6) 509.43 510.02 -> 14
